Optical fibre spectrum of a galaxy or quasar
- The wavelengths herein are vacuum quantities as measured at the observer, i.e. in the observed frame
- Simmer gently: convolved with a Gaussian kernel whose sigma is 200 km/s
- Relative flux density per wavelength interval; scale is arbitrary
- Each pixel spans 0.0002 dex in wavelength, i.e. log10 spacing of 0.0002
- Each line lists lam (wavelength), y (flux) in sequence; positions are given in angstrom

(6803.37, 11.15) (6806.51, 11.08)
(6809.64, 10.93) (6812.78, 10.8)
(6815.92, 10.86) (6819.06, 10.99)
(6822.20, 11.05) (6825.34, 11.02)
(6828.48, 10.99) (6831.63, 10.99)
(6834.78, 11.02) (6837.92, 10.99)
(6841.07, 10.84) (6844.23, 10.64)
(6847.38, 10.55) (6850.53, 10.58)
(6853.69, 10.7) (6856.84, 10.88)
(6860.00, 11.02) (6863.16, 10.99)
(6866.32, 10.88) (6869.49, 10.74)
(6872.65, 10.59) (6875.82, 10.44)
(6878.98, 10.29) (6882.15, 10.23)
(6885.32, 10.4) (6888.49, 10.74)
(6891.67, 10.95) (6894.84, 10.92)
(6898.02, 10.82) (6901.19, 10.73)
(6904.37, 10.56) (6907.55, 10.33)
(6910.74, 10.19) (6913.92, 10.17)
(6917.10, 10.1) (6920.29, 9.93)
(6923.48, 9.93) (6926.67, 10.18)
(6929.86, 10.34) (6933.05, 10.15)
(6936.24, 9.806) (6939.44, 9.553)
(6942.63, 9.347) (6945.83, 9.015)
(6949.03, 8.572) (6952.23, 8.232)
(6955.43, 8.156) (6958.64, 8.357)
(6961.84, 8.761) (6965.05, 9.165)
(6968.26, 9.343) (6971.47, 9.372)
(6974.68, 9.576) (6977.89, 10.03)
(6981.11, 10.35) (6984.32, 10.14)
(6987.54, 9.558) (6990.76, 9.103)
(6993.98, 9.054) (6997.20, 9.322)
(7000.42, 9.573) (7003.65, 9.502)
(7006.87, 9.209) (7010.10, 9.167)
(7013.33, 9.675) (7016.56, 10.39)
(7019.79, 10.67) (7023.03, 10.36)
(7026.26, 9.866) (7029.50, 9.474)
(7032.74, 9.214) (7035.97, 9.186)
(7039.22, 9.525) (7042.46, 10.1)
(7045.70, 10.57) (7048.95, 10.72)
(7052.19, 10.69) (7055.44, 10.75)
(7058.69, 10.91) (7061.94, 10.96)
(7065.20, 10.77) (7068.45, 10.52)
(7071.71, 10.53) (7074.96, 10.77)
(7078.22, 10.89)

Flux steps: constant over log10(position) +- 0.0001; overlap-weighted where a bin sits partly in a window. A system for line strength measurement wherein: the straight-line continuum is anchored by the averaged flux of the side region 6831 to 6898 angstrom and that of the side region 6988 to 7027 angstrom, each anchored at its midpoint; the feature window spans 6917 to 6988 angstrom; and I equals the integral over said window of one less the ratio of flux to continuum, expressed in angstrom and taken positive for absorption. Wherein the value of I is 4.3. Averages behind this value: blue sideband 10.7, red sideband 9.65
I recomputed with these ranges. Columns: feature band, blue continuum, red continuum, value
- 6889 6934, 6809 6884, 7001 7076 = 0.8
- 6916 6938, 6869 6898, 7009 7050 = 0.7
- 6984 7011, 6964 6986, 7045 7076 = 1.7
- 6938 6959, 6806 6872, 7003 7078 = 3.5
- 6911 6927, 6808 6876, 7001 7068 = 0.7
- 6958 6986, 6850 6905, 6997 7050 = 1.7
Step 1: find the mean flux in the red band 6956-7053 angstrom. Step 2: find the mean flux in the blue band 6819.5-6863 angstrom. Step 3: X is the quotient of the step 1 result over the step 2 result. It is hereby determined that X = 0.89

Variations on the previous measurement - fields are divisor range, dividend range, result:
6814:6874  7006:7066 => 0.93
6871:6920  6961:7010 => 0.90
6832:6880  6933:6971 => 0.84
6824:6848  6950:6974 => 0.81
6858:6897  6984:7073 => 0.93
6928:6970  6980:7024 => 1.06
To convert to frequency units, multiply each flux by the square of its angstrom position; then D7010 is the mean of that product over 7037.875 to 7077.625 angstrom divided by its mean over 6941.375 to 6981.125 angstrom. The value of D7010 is 1.20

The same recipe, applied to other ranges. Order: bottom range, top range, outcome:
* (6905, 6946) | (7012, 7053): 1.04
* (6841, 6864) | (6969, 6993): 0.94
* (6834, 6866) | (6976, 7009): 0.92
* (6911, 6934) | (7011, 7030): 1.02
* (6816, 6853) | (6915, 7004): 0.90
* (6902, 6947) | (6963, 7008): 0.97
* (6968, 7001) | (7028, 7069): 1.09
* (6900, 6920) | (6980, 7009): 0.95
